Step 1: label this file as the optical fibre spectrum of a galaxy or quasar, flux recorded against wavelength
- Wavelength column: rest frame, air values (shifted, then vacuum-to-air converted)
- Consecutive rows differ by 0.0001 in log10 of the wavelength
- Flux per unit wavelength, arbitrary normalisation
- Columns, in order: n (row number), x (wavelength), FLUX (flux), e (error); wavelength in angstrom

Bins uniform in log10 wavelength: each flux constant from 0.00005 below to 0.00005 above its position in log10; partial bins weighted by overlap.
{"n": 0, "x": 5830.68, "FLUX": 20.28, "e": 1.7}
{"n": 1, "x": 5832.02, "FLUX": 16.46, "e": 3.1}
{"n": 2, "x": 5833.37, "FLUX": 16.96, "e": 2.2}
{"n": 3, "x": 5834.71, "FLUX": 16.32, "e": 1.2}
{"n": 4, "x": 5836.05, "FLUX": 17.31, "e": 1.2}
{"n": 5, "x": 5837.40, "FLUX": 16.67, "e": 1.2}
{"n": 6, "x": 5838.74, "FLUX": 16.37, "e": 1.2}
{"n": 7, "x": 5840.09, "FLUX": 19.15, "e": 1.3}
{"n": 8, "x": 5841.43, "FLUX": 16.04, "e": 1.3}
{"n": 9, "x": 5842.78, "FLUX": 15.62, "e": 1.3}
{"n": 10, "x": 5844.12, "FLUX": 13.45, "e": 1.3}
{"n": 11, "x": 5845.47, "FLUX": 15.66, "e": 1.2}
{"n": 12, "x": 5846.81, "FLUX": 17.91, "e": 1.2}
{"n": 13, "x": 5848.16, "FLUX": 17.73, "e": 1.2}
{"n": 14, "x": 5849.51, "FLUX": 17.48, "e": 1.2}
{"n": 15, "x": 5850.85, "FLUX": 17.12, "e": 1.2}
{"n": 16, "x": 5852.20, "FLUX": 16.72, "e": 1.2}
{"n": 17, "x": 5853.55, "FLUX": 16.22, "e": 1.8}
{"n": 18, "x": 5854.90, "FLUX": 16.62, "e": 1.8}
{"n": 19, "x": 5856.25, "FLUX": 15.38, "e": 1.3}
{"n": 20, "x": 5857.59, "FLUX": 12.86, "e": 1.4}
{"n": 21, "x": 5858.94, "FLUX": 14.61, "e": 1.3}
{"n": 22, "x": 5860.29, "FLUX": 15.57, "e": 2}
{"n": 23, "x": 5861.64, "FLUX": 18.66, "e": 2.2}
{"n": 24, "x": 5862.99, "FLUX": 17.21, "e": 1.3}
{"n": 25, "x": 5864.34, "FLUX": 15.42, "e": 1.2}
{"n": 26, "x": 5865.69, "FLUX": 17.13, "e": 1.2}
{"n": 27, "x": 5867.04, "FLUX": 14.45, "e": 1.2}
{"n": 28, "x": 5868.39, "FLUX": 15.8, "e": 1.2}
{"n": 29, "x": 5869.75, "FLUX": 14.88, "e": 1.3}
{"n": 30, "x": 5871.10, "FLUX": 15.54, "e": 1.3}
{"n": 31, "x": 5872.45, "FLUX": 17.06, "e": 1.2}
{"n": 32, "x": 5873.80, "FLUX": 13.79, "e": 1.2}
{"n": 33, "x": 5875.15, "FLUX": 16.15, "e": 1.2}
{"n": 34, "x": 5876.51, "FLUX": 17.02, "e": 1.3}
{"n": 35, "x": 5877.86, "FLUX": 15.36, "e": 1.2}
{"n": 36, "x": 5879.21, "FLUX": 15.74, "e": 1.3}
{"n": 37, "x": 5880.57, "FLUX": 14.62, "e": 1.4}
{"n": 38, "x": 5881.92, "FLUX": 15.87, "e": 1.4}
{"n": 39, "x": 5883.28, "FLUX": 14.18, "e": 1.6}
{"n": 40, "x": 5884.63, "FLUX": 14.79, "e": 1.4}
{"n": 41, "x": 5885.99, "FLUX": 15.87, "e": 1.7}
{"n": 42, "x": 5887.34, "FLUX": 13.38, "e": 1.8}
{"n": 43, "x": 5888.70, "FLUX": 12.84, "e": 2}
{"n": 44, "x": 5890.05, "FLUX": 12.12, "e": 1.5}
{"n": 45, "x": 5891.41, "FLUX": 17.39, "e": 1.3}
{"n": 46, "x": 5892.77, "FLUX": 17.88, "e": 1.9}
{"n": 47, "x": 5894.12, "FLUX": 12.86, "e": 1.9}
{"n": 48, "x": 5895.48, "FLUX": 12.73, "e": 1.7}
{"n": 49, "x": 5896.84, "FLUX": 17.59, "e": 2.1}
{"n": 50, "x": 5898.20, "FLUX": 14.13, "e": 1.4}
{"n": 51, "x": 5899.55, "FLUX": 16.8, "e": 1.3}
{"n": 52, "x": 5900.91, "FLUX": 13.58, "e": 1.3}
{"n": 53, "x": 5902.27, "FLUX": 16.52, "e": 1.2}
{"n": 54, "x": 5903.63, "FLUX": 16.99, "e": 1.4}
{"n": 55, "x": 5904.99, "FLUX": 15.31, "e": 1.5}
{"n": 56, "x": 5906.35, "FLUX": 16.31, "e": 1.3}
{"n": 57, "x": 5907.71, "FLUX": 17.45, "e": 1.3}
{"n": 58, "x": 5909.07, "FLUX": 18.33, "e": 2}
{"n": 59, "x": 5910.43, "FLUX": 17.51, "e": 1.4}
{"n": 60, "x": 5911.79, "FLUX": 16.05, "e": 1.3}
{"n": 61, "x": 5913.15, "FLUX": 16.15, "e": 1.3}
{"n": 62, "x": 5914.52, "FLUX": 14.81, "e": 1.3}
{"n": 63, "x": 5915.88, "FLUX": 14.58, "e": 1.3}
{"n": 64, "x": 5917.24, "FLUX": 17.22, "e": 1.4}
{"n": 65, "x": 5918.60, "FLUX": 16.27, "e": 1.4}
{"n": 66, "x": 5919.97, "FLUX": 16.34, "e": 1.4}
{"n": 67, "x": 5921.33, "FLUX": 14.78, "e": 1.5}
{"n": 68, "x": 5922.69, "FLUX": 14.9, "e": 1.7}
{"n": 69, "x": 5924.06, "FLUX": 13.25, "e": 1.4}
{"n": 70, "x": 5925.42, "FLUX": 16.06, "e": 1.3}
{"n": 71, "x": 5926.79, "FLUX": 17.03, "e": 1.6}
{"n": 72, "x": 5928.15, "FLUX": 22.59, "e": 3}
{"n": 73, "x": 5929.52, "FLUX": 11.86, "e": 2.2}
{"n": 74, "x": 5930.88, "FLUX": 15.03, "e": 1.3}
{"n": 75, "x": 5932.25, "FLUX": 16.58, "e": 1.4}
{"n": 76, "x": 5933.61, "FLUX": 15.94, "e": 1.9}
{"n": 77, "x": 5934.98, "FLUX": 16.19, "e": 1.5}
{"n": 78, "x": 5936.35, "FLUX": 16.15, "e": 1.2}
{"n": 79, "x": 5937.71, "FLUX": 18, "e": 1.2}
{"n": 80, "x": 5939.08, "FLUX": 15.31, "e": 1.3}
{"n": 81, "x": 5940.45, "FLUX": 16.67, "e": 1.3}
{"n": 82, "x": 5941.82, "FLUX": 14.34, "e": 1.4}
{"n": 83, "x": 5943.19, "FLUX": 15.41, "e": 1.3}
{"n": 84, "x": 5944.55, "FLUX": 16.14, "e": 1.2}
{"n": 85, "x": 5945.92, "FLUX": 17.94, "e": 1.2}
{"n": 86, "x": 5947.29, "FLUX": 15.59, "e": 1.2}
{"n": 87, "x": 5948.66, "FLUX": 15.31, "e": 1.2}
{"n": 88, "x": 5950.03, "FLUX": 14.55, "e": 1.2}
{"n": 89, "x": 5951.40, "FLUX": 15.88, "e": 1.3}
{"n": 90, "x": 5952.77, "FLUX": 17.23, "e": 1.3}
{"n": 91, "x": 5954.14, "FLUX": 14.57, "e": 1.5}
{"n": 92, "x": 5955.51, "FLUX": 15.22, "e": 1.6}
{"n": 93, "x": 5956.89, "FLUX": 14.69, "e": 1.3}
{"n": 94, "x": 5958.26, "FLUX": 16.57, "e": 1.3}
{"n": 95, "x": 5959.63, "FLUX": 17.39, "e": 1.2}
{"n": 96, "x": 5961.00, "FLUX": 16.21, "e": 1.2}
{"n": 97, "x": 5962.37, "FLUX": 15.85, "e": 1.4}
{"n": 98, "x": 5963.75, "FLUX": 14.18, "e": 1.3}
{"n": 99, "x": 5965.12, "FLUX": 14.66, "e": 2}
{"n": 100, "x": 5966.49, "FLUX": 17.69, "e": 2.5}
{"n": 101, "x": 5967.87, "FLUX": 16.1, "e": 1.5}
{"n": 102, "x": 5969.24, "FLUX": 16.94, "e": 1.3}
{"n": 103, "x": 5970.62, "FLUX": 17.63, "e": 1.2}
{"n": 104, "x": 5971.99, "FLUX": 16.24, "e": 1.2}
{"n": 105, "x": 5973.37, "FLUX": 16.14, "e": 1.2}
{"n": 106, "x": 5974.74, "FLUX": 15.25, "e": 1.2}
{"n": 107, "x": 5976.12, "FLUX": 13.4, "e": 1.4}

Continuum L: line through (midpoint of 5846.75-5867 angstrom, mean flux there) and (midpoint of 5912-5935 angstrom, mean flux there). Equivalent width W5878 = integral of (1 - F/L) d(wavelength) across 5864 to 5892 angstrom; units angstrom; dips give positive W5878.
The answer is 1.7 angstrom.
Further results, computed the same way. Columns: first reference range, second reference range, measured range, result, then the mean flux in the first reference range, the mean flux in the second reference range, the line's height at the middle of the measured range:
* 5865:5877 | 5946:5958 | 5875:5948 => -0.5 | 15.7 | 15.5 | 15.6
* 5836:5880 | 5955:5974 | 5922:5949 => 0.2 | 16.1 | 16.1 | 16.1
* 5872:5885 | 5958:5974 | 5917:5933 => -0.1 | 15.4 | 16.3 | 15.9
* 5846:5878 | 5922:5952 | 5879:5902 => 1.7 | 16.1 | 15.9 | 16.1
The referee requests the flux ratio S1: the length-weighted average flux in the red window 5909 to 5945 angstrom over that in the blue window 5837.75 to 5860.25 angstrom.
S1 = 1.0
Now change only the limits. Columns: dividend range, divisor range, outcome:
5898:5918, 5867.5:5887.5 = 1.05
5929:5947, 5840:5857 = 0.96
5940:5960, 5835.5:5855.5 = 0.95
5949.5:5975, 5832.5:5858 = 0.97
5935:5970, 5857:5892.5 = 1.04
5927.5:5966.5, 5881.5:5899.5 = 1.08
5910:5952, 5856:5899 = 1.04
